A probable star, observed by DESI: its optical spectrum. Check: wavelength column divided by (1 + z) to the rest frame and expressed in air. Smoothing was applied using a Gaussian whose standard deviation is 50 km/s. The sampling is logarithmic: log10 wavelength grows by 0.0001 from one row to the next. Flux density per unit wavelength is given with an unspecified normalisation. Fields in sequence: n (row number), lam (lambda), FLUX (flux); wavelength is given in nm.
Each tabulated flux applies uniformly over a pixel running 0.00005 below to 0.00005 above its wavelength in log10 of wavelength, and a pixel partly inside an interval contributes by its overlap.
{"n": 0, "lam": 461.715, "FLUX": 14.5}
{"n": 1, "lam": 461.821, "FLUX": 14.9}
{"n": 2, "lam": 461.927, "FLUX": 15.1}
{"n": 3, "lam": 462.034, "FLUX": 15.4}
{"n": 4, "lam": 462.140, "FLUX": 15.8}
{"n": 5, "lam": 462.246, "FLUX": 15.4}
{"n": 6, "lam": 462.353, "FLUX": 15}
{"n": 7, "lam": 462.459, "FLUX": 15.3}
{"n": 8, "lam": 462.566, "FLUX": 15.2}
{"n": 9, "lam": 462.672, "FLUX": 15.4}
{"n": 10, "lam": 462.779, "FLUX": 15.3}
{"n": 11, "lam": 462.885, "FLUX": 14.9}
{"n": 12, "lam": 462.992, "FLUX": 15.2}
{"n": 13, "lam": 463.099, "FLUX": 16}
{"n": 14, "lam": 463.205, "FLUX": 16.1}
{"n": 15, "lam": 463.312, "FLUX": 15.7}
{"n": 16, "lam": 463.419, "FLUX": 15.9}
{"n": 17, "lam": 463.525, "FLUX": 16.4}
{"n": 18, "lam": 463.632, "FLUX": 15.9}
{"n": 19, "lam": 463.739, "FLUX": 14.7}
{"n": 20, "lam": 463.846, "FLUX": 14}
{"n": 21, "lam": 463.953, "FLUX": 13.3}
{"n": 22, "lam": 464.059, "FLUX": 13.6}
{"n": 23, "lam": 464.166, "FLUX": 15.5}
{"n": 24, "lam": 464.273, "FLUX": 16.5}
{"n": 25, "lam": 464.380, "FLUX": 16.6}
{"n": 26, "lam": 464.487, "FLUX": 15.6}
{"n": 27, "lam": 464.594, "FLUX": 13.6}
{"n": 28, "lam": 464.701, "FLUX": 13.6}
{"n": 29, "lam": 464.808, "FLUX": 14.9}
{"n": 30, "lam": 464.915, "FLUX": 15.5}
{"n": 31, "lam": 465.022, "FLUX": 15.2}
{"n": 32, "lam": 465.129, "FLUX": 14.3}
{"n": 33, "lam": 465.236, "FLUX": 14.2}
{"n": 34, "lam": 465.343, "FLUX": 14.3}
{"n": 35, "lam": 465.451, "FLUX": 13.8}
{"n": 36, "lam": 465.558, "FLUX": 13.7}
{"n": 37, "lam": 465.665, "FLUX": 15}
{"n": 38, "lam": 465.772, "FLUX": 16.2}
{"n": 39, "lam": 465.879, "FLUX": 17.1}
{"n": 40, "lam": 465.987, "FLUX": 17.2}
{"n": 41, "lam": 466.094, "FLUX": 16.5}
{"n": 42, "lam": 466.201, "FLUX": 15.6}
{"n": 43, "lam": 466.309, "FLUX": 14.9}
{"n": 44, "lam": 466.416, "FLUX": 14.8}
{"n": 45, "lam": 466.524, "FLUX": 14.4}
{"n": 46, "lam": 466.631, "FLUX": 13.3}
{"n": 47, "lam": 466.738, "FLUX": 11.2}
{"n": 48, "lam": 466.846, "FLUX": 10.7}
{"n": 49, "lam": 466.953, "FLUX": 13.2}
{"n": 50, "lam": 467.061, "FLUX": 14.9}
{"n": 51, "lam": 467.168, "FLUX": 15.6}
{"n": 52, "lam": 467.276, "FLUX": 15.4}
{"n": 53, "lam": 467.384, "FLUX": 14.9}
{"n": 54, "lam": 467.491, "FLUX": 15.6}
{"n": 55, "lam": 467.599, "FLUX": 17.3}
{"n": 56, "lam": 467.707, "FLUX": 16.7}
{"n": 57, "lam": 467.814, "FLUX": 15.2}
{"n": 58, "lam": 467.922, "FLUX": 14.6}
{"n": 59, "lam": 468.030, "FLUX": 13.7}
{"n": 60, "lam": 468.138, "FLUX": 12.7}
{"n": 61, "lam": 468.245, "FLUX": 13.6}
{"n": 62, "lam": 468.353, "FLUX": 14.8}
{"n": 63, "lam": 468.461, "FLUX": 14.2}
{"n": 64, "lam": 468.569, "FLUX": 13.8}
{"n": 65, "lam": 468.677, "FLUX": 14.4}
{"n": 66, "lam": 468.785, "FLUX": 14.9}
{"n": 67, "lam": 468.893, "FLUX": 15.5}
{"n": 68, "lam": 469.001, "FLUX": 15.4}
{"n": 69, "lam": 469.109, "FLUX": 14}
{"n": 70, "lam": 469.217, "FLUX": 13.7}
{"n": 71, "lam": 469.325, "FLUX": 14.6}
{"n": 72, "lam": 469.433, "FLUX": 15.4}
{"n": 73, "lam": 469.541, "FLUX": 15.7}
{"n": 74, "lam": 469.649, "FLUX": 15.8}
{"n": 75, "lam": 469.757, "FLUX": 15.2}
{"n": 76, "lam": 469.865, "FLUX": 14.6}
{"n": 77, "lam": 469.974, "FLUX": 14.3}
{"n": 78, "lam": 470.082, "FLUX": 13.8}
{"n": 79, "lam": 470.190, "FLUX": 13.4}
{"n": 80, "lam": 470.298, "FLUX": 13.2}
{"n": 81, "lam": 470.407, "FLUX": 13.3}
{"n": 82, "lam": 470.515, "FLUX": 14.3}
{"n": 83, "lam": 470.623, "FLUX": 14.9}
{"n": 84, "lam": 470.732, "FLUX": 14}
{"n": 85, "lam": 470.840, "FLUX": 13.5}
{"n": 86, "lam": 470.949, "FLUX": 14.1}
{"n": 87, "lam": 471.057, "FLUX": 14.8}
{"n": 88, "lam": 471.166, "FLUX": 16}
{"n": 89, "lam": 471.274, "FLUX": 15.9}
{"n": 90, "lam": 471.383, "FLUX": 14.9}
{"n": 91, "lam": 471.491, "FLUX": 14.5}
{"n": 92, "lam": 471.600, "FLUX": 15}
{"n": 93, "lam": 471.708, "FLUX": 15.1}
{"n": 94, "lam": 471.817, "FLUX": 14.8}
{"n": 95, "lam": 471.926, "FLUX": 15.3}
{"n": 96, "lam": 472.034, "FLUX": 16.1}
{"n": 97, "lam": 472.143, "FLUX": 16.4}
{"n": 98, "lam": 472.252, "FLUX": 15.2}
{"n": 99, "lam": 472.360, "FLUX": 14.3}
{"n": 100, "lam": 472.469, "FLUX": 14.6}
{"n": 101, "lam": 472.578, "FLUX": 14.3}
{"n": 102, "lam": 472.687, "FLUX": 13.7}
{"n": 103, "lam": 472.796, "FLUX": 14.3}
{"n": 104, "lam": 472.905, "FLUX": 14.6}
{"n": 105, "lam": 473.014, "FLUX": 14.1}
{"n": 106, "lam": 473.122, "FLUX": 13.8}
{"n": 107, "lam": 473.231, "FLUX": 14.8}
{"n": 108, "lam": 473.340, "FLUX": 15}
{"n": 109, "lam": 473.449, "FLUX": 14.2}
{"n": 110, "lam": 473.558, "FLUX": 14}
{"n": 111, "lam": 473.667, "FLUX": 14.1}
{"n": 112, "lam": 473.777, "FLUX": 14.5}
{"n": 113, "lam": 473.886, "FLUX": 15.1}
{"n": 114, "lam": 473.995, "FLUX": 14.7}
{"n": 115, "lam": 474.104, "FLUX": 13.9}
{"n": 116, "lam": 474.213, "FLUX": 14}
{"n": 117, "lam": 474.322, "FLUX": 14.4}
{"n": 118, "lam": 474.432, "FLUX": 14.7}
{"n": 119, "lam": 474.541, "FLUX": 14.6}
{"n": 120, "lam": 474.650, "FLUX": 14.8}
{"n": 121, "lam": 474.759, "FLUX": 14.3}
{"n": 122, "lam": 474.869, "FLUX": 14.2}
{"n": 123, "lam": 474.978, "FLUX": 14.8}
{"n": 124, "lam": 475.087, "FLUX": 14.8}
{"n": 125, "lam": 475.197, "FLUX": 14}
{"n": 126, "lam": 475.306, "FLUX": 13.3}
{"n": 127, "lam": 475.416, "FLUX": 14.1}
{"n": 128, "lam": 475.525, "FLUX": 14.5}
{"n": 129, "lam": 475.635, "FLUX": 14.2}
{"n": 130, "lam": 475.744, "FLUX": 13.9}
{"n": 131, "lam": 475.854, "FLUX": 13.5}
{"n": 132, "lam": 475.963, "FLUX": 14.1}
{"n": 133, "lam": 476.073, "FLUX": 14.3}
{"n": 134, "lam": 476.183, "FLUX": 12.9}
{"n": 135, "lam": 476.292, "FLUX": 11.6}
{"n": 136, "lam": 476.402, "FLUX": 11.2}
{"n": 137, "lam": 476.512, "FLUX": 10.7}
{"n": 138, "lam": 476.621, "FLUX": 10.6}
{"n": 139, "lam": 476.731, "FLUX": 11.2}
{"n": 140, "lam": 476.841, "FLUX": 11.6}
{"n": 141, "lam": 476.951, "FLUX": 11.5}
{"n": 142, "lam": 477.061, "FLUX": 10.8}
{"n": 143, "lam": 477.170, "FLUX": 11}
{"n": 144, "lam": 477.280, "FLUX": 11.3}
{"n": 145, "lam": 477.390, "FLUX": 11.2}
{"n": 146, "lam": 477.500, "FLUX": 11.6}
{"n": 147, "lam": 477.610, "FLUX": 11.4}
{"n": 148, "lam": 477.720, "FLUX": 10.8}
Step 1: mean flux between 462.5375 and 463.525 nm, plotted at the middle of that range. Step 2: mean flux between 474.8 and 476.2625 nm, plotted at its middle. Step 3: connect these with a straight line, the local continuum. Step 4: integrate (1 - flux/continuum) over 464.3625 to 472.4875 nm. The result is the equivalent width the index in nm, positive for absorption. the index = 0.10 nm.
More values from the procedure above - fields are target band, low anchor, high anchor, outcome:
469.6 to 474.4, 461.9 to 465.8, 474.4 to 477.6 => -0.33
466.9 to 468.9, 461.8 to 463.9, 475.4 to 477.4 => -0.07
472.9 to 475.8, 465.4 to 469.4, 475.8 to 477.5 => -0.42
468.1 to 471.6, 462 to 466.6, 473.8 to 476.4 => 0.03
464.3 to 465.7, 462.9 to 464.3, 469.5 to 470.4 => 0.04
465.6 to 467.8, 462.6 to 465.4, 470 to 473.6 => -0.02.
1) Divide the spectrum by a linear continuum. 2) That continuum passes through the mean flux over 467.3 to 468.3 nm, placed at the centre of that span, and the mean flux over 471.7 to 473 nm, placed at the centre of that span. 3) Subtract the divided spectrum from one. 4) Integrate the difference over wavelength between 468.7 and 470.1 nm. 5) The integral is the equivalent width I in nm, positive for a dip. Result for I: 0.00 nm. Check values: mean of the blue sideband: 14.9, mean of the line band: 14.9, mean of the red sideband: 14.8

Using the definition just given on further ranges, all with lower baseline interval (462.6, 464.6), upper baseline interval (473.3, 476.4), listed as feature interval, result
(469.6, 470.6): 0.027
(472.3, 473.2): 0.006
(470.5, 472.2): -0.060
